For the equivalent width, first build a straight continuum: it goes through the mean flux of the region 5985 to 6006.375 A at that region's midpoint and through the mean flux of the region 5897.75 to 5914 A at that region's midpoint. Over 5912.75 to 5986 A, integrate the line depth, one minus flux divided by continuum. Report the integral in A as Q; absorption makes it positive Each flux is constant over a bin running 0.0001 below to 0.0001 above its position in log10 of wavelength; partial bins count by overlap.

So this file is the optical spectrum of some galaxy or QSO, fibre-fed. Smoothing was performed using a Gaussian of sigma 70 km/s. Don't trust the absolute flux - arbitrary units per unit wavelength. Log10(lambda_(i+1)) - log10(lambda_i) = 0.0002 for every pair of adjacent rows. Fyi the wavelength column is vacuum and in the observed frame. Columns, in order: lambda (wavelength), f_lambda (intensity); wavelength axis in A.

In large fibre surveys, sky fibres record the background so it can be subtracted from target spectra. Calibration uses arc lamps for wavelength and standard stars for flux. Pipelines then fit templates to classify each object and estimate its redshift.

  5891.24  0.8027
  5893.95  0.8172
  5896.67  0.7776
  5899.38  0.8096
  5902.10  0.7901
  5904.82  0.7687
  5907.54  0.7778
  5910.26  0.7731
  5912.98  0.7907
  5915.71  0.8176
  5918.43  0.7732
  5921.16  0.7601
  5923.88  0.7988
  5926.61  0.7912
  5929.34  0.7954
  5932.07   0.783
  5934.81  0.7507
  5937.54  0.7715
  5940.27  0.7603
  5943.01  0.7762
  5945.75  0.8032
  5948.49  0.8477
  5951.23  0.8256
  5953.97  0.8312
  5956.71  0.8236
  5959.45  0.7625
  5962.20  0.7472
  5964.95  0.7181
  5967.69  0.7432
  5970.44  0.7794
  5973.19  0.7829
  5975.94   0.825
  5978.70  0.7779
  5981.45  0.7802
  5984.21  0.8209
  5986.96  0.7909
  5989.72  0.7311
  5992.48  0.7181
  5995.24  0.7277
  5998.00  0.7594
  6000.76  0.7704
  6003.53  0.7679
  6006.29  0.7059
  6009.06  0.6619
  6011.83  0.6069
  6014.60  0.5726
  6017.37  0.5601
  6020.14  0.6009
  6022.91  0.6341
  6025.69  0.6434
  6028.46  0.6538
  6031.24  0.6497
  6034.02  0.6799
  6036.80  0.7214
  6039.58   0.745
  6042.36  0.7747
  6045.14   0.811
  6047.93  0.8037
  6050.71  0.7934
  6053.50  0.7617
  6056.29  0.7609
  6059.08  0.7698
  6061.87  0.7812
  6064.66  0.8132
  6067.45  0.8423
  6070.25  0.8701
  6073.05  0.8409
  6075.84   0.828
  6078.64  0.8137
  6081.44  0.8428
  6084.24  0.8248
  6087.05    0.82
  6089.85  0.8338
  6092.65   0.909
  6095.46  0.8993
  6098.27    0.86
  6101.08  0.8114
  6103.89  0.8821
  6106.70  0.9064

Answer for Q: -1.7 A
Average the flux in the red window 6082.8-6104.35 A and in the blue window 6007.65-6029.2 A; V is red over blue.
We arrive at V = 1.39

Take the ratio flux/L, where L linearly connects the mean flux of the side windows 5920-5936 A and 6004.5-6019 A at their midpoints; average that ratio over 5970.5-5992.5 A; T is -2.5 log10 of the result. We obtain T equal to -0.150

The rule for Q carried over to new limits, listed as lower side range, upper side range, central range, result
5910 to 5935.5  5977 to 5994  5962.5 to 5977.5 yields 0.1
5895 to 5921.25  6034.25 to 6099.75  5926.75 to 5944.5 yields 0.3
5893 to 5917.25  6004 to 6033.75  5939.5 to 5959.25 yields -2.1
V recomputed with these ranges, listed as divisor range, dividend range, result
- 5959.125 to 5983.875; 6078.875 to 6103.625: 1.10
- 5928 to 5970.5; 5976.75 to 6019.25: 0.92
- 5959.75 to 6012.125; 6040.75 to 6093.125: 1.08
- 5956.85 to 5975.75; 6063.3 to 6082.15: 1.09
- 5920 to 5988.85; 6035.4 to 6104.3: 1.04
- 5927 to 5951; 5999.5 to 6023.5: 0.83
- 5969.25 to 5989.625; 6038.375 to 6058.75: 0.99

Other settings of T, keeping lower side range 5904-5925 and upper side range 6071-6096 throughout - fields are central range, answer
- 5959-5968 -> 0.08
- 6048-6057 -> 0.08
